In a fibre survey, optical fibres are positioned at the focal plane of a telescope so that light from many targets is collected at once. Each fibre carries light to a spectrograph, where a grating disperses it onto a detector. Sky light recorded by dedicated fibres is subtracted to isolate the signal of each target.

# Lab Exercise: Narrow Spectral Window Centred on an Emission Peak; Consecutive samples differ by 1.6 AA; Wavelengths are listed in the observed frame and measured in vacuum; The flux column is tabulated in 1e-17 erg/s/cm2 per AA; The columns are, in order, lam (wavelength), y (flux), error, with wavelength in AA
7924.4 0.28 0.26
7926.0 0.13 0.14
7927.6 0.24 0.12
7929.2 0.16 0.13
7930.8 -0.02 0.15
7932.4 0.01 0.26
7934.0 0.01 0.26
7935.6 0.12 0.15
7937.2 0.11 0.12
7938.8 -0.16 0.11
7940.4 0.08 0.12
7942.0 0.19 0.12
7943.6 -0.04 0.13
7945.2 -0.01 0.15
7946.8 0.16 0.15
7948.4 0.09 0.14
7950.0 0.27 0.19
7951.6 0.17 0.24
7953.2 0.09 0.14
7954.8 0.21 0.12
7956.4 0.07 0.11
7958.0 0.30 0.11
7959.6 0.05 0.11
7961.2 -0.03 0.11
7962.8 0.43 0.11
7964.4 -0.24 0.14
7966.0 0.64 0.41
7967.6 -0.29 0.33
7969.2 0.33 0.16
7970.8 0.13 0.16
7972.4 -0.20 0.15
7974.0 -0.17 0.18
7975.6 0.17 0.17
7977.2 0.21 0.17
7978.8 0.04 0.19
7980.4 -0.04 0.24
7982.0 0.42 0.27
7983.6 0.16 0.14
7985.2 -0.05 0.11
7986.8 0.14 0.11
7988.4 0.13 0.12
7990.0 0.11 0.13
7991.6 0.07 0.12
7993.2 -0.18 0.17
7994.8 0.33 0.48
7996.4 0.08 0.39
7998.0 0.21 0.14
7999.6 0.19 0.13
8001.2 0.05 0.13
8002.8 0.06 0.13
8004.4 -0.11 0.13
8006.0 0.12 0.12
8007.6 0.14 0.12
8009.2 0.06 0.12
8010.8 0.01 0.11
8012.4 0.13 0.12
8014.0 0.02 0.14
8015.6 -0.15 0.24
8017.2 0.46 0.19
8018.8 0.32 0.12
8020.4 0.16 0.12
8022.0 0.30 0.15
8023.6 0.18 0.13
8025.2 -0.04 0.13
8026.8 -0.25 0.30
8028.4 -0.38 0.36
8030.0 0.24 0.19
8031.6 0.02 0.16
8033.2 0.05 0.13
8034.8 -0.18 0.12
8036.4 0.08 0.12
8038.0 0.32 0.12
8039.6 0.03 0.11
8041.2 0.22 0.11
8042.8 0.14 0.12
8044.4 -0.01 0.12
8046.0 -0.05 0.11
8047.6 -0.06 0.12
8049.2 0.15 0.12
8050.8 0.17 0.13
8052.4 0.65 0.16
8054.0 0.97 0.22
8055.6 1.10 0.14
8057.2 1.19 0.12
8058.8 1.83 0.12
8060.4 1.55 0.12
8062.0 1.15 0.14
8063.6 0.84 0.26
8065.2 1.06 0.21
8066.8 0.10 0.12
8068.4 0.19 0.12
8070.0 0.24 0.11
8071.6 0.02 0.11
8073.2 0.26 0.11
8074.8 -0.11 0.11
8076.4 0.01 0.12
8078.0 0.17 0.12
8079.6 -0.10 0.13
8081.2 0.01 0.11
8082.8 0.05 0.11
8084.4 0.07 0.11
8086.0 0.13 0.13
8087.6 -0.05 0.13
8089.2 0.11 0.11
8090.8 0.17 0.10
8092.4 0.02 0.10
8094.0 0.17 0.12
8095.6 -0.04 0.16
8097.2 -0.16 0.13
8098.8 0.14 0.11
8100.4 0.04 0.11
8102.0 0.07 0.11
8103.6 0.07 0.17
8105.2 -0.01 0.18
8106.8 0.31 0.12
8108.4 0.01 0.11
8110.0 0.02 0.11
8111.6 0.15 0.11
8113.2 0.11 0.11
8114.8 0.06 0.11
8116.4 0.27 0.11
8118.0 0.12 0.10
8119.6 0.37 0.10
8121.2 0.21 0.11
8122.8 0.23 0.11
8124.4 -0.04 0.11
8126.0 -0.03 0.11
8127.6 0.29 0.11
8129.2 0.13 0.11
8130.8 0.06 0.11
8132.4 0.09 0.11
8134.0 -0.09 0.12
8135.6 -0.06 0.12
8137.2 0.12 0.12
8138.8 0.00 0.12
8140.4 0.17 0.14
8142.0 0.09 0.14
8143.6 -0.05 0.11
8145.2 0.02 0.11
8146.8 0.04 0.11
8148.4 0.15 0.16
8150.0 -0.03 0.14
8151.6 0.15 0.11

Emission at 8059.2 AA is [O II]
